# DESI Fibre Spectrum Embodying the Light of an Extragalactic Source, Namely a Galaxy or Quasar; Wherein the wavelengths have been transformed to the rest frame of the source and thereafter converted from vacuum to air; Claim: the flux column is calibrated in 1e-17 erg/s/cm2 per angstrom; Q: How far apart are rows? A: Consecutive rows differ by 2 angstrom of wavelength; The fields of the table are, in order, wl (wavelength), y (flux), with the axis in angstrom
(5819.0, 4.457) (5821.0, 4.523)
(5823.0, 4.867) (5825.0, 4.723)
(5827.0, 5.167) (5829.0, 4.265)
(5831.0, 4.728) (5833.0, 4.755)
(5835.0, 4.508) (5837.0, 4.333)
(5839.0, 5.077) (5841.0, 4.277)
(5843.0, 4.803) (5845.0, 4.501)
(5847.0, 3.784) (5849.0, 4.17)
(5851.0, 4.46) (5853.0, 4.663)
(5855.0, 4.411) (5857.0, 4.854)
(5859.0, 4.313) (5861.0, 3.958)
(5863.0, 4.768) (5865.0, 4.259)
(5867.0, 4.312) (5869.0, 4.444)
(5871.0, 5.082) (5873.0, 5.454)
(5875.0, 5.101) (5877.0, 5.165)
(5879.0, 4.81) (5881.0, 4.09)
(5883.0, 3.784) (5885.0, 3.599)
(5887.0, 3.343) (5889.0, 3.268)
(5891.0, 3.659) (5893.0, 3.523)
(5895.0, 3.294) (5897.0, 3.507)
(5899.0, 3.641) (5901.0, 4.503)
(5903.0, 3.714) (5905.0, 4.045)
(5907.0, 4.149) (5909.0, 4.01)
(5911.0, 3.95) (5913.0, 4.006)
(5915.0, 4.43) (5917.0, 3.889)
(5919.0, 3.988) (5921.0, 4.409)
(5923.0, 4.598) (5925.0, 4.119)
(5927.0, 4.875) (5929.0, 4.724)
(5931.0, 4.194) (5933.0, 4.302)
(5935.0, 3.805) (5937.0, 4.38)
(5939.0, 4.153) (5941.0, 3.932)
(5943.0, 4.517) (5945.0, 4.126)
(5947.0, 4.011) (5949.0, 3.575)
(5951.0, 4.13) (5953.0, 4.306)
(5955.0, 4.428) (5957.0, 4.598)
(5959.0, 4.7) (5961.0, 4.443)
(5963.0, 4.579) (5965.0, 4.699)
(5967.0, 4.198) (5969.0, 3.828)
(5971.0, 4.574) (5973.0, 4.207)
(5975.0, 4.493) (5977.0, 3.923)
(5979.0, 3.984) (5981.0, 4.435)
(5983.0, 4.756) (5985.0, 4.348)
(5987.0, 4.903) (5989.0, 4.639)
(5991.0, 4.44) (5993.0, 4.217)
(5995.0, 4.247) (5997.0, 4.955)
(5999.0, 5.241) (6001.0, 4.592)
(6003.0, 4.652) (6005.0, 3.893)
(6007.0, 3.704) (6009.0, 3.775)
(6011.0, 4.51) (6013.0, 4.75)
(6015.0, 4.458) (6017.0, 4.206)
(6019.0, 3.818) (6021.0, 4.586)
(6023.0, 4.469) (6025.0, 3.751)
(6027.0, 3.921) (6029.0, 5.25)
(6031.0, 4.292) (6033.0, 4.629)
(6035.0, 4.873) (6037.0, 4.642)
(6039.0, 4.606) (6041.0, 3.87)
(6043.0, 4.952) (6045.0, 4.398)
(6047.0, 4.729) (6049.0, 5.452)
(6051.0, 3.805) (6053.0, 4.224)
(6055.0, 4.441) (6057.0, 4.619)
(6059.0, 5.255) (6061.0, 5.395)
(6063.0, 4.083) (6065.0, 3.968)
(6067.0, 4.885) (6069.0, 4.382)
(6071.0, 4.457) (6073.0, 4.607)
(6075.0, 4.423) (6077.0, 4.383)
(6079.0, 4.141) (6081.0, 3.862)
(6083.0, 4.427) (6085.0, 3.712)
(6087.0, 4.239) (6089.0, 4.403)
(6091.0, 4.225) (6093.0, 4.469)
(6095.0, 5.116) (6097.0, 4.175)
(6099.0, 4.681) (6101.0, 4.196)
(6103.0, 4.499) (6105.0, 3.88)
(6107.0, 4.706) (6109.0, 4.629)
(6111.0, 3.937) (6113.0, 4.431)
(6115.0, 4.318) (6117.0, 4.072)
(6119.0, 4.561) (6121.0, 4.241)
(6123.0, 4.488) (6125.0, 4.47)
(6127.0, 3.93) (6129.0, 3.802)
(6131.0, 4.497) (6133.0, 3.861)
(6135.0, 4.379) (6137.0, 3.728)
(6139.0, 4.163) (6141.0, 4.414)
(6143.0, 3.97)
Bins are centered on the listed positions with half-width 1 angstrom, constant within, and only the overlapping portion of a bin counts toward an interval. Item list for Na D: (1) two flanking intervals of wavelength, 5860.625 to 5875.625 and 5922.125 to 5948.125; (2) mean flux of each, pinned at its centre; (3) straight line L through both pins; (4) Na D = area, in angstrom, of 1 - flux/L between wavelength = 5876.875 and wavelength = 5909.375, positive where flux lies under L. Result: 4.9 angstrom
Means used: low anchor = 4.69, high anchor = 4.28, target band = 3.85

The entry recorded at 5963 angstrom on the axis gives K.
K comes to 4.579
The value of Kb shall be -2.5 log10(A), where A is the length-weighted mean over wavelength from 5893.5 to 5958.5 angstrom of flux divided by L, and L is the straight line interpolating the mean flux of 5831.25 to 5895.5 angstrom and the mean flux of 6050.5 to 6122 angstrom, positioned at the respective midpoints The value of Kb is 0.058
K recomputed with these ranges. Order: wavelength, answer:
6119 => 4.561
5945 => 4.126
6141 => 4.414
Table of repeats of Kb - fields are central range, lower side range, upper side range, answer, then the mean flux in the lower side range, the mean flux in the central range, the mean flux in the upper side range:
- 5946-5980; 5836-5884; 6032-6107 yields 0.056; 4.54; 4.28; 4.47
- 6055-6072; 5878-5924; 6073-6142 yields -0.102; 3.92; 4.62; 4.28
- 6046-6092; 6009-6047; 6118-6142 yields -0.023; 4.43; 4.44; 4.21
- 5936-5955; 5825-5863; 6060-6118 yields 0.079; 4.51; 4.14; 4.37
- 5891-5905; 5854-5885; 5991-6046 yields 0.214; 4.56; 3.72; 4.42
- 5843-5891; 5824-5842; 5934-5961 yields 0.037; 4.65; 4.37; 4.21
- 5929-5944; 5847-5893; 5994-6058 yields 0.041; 4.33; 4.22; 4.45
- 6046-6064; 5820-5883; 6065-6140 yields -0.075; 4.59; 4.67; 4.3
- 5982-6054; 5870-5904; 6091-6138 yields -0.062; 4.09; 4.46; 4.31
